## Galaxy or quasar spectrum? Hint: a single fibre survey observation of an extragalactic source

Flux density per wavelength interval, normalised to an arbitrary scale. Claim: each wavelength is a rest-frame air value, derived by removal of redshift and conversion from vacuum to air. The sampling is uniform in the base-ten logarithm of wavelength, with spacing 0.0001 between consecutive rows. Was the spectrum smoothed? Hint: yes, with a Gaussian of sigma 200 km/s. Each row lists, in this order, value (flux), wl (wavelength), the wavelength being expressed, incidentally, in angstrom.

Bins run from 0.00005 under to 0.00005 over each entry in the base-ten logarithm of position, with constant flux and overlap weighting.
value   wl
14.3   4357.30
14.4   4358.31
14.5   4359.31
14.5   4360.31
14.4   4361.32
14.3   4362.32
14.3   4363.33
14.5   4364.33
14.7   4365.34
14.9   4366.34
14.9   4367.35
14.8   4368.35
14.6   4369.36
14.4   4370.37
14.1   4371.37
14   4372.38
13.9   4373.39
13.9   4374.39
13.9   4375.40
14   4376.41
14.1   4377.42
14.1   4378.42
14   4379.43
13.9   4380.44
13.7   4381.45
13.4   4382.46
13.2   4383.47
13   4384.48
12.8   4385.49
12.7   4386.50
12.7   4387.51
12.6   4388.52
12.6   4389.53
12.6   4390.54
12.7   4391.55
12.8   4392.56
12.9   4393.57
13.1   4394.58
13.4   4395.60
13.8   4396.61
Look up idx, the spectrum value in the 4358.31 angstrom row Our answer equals 14.4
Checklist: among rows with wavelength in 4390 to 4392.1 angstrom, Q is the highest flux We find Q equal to 12.7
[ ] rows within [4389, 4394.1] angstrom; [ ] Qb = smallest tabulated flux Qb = 12.6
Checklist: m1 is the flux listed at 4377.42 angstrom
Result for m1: 14.1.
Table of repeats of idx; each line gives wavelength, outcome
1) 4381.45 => 13.7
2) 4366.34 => 14.9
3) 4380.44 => 13.9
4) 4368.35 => 14.8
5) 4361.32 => 14.4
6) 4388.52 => 12.6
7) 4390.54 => 12.6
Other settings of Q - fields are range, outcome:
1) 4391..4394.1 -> 12.9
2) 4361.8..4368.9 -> 14.9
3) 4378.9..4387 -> 14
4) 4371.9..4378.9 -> 14.1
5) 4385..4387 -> 12.8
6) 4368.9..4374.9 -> 14.6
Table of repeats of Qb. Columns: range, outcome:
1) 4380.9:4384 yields 13.2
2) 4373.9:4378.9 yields 13.9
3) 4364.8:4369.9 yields 14.6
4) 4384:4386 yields 12.8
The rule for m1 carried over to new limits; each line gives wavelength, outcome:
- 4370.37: 14.4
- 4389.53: 12.6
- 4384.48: 13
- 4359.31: 14.5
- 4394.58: 13.1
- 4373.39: 13.9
